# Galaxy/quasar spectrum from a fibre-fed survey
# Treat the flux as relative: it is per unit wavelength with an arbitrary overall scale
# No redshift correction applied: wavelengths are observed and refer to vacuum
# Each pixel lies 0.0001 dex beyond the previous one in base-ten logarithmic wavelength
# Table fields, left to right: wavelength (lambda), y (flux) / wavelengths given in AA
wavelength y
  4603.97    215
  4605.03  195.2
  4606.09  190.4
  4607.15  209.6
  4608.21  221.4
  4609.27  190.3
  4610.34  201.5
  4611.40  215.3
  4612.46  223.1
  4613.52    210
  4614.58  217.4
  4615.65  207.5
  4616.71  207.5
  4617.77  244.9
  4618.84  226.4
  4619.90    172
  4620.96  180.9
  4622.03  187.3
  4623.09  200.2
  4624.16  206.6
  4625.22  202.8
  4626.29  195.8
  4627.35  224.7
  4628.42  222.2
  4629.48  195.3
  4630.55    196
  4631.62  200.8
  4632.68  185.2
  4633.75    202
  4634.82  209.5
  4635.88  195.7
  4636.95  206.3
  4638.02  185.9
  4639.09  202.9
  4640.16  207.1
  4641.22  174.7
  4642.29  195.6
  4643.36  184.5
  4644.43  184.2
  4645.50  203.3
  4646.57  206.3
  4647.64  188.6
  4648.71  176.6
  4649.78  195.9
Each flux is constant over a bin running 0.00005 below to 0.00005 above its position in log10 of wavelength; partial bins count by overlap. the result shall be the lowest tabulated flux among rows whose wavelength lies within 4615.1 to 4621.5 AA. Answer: 172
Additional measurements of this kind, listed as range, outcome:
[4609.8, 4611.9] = 201.5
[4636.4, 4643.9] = 174.7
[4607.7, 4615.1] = 190.3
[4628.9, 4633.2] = 185.2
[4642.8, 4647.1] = 184.2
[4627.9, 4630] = 195.3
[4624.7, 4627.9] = 195.8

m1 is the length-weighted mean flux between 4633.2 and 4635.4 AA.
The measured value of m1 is 205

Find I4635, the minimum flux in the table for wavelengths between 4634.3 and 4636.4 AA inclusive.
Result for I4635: 195.7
